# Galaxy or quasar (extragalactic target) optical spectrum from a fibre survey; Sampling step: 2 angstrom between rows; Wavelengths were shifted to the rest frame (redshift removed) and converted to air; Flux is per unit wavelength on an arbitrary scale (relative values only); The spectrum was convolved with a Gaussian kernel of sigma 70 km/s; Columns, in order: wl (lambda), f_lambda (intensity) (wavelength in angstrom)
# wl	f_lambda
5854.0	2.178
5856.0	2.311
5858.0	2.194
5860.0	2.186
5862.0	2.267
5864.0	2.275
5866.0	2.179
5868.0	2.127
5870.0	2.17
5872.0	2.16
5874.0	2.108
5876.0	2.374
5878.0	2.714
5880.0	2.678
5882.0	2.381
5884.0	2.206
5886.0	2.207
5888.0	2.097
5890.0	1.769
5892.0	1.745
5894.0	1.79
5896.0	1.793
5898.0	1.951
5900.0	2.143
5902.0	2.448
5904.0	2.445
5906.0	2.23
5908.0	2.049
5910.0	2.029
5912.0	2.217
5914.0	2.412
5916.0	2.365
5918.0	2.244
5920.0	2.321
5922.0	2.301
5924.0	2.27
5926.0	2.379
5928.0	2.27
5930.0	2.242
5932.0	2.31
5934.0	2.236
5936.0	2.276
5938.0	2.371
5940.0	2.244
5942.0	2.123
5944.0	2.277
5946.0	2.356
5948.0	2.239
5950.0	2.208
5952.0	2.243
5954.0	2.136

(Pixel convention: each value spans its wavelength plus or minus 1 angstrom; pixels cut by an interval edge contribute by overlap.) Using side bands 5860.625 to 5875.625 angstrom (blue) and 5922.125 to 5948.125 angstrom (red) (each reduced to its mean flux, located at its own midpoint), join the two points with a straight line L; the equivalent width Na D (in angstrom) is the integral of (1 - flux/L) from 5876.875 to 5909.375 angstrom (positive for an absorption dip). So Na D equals 0.9 angstrom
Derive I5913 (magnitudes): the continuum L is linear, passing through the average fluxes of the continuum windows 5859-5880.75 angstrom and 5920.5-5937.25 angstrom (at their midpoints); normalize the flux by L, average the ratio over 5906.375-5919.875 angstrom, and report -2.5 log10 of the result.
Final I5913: 0.03 mag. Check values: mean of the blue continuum 2.29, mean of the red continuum 2.29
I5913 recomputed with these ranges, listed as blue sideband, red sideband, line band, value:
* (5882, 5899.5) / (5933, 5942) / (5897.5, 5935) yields -0.06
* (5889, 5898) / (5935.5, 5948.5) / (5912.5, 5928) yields -0.13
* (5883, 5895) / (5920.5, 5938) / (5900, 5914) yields -0.07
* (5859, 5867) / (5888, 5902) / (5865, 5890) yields -0.09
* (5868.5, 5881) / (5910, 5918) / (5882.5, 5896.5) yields 0.19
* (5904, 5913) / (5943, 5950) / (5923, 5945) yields -0.01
